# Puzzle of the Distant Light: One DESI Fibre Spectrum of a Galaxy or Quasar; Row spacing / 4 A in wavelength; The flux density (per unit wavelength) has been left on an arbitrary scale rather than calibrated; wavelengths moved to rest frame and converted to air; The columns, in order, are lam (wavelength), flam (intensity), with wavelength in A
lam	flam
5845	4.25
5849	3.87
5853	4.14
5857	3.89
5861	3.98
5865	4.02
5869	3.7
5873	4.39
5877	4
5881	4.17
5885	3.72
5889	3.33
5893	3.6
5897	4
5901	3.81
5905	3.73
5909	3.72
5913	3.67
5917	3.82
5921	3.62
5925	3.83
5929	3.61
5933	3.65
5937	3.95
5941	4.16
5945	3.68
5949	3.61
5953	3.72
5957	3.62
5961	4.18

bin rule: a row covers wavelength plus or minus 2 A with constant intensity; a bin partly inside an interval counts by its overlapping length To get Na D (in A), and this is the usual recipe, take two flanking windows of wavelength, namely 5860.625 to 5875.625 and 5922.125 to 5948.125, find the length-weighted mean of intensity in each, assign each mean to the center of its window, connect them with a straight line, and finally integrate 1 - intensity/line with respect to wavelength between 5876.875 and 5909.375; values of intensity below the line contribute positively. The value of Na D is 1.35 A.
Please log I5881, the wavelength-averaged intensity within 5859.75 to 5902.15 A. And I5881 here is 3.88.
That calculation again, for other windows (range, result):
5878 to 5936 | 3.74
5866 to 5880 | 4.04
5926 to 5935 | 3.65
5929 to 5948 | 3.82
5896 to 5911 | 3.8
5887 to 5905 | 3.69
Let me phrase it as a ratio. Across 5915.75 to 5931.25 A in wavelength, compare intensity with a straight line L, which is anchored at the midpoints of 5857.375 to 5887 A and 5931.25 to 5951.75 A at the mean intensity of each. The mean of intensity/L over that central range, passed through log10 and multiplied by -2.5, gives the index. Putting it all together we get 0.04 mag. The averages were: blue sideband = 3.99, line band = 3.71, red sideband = 3.81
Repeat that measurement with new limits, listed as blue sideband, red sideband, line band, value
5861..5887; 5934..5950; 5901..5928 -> 0.051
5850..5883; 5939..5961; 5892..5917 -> 0.045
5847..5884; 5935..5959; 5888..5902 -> 0.065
